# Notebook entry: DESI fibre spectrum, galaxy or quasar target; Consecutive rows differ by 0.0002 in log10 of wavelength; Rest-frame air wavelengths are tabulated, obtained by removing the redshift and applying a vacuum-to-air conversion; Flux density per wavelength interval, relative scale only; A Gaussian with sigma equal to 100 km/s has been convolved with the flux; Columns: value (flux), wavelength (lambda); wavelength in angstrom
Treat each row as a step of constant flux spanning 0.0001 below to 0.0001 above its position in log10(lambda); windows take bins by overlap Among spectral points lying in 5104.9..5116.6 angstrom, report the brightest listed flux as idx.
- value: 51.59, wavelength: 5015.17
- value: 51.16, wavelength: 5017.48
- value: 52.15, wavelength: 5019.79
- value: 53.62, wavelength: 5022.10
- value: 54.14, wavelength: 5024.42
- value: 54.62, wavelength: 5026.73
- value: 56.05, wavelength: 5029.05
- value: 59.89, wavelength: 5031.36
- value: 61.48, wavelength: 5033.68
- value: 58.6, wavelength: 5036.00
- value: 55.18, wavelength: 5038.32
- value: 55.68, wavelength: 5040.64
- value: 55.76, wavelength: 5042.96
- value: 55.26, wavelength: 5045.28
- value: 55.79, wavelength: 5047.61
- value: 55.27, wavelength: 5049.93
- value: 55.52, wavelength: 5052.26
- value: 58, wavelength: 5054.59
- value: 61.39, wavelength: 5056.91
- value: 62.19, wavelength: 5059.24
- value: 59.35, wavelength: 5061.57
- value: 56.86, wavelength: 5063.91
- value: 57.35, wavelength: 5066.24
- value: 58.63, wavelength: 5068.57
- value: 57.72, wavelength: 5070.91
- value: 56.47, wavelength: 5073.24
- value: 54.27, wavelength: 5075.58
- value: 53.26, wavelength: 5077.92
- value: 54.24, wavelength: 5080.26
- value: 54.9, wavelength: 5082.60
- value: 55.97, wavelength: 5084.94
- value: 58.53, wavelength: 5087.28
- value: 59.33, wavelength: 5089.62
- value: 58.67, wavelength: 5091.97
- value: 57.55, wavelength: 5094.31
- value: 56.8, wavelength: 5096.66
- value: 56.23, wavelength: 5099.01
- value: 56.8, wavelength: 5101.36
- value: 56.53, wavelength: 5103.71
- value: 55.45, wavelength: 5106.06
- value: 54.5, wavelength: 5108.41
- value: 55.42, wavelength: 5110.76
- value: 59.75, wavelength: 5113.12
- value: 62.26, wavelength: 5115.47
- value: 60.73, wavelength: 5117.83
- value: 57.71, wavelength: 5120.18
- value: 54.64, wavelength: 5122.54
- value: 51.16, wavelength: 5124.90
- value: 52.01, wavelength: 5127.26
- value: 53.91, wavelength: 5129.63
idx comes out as 62.26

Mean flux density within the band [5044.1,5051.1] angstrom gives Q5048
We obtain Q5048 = 55.4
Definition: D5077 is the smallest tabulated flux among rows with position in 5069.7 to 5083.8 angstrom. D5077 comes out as 53.26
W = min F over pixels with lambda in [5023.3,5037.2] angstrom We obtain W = 54.14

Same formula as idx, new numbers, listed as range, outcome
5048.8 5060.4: 62.19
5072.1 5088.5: 58.53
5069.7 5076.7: 57.72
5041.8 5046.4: 55.76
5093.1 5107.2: 57.55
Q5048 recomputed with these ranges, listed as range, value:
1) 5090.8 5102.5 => 57.2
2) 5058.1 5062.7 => 60.8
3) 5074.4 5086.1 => 54.5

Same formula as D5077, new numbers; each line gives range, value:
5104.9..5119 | 54.5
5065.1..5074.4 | 56.47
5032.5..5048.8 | 55.18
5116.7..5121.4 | 57.71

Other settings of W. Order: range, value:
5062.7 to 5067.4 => 56.86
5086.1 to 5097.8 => 56.8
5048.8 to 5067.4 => 55.27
